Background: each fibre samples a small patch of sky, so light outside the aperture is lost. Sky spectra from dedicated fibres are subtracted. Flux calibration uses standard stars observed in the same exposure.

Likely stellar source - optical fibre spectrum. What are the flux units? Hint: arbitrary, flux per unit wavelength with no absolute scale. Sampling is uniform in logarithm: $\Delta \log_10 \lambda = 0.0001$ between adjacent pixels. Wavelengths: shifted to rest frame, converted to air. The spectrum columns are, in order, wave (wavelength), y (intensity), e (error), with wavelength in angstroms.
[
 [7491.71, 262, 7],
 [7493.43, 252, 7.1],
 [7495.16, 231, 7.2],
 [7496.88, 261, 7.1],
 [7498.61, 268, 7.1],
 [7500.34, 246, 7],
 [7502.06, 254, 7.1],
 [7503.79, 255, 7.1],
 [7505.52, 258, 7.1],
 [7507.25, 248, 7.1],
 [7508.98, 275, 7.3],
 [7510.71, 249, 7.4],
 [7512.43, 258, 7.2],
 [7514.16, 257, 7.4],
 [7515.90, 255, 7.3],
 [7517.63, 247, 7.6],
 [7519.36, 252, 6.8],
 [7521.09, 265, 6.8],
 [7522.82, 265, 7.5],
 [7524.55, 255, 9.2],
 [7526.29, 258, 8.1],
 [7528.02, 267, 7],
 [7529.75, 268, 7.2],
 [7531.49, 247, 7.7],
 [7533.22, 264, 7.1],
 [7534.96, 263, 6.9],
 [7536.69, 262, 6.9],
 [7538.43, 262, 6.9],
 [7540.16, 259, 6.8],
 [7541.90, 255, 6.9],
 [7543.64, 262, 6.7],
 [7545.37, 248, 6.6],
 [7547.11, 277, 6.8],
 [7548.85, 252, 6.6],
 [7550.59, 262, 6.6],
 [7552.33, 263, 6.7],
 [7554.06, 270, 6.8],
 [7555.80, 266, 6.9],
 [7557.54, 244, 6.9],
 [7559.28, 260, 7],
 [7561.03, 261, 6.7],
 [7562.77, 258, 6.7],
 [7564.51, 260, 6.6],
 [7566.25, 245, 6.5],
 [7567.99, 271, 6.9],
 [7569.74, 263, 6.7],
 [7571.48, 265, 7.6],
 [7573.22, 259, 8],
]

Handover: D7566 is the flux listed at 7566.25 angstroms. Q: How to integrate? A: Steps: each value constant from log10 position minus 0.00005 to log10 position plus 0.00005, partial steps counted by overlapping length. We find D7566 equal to 245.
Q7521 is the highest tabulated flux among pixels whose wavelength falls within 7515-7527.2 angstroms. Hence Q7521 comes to 265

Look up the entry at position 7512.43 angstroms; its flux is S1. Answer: 258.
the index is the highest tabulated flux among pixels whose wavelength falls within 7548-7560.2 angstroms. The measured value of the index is 270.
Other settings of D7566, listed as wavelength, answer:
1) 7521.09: 265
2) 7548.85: 252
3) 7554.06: 270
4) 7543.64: 262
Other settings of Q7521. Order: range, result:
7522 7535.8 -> 268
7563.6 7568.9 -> 271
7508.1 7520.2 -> 275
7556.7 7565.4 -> 261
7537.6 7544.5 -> 262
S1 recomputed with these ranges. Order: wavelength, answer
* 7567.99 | 271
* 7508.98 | 275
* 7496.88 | 261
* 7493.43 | 252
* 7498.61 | 268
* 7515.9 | 255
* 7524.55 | 255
